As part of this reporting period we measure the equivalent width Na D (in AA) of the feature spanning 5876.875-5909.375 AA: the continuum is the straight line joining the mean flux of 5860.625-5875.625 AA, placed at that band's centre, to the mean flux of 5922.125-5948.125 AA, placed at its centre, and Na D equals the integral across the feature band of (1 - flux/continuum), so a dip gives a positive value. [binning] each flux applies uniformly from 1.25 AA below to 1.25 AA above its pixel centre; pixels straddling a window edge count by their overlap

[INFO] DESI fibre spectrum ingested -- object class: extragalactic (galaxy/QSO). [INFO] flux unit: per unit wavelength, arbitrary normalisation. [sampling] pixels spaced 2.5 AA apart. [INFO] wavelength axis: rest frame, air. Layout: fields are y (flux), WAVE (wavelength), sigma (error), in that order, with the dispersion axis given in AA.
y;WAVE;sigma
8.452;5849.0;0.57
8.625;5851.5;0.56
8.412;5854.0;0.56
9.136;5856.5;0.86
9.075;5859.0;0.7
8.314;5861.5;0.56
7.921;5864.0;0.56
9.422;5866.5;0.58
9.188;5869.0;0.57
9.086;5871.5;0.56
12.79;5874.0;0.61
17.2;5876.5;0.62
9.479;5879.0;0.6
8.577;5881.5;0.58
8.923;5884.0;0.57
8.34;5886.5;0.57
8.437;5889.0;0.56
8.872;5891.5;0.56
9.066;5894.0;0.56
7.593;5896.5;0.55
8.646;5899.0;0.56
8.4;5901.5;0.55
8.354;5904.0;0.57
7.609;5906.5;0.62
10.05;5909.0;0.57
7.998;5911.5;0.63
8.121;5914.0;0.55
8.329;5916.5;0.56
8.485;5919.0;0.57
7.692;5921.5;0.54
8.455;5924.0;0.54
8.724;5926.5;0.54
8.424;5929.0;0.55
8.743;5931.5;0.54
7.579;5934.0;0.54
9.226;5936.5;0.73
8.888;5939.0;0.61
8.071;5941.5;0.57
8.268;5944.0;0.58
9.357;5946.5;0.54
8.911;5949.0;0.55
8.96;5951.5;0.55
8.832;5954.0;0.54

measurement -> 1.5 AA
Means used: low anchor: 9.68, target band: 8.83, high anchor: 8.56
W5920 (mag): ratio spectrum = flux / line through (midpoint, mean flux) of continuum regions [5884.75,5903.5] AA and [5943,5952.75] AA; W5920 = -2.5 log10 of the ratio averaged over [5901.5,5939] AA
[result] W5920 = 0.03 mag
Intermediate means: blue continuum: 8.49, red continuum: 8.89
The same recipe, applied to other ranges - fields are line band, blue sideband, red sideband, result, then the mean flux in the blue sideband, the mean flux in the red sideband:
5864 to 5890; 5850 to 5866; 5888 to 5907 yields -0.18 mag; 8.62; 8.4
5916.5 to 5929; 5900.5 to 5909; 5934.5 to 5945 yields 0.02 mag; 8.4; 8.55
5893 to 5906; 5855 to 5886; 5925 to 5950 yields 0.12 mag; 9.88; 8.61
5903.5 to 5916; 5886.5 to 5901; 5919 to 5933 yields 0.00 mag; 8.5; 8.4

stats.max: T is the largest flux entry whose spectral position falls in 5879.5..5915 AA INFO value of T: 10.05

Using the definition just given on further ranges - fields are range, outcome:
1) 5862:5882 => 17.2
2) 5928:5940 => 9.226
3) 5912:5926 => 8.485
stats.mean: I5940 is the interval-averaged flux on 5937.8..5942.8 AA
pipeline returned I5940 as 8.47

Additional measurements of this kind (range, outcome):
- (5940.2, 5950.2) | 8.65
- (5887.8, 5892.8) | 8.66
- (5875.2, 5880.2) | 13.4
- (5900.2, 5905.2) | 8.38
